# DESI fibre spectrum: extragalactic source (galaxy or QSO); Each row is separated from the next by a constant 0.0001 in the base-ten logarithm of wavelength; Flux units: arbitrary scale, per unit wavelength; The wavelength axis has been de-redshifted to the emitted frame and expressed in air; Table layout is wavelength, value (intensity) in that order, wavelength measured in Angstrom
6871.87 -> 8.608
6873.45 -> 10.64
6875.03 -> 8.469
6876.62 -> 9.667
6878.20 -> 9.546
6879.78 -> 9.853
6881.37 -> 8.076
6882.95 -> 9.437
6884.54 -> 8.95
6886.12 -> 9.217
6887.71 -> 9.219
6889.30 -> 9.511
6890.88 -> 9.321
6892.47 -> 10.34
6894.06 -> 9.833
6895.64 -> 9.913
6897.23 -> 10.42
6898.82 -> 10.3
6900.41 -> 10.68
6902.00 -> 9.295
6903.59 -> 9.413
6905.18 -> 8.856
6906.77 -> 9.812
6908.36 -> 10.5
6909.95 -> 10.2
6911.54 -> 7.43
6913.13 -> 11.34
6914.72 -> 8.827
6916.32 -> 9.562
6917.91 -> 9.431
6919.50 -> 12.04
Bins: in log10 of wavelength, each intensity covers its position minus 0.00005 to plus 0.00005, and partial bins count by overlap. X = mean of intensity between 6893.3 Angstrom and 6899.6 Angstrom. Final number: 10.1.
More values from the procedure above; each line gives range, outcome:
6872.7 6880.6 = 9.62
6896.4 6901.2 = 10.5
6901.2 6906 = 9.19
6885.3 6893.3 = 9.52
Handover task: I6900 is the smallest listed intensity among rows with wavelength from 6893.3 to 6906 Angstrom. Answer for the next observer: 8.856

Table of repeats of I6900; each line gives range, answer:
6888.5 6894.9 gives 9.321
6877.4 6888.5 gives 8.076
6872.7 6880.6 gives 8.469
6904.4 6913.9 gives 7.43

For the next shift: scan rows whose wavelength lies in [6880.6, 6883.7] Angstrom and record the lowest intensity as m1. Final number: 8.076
